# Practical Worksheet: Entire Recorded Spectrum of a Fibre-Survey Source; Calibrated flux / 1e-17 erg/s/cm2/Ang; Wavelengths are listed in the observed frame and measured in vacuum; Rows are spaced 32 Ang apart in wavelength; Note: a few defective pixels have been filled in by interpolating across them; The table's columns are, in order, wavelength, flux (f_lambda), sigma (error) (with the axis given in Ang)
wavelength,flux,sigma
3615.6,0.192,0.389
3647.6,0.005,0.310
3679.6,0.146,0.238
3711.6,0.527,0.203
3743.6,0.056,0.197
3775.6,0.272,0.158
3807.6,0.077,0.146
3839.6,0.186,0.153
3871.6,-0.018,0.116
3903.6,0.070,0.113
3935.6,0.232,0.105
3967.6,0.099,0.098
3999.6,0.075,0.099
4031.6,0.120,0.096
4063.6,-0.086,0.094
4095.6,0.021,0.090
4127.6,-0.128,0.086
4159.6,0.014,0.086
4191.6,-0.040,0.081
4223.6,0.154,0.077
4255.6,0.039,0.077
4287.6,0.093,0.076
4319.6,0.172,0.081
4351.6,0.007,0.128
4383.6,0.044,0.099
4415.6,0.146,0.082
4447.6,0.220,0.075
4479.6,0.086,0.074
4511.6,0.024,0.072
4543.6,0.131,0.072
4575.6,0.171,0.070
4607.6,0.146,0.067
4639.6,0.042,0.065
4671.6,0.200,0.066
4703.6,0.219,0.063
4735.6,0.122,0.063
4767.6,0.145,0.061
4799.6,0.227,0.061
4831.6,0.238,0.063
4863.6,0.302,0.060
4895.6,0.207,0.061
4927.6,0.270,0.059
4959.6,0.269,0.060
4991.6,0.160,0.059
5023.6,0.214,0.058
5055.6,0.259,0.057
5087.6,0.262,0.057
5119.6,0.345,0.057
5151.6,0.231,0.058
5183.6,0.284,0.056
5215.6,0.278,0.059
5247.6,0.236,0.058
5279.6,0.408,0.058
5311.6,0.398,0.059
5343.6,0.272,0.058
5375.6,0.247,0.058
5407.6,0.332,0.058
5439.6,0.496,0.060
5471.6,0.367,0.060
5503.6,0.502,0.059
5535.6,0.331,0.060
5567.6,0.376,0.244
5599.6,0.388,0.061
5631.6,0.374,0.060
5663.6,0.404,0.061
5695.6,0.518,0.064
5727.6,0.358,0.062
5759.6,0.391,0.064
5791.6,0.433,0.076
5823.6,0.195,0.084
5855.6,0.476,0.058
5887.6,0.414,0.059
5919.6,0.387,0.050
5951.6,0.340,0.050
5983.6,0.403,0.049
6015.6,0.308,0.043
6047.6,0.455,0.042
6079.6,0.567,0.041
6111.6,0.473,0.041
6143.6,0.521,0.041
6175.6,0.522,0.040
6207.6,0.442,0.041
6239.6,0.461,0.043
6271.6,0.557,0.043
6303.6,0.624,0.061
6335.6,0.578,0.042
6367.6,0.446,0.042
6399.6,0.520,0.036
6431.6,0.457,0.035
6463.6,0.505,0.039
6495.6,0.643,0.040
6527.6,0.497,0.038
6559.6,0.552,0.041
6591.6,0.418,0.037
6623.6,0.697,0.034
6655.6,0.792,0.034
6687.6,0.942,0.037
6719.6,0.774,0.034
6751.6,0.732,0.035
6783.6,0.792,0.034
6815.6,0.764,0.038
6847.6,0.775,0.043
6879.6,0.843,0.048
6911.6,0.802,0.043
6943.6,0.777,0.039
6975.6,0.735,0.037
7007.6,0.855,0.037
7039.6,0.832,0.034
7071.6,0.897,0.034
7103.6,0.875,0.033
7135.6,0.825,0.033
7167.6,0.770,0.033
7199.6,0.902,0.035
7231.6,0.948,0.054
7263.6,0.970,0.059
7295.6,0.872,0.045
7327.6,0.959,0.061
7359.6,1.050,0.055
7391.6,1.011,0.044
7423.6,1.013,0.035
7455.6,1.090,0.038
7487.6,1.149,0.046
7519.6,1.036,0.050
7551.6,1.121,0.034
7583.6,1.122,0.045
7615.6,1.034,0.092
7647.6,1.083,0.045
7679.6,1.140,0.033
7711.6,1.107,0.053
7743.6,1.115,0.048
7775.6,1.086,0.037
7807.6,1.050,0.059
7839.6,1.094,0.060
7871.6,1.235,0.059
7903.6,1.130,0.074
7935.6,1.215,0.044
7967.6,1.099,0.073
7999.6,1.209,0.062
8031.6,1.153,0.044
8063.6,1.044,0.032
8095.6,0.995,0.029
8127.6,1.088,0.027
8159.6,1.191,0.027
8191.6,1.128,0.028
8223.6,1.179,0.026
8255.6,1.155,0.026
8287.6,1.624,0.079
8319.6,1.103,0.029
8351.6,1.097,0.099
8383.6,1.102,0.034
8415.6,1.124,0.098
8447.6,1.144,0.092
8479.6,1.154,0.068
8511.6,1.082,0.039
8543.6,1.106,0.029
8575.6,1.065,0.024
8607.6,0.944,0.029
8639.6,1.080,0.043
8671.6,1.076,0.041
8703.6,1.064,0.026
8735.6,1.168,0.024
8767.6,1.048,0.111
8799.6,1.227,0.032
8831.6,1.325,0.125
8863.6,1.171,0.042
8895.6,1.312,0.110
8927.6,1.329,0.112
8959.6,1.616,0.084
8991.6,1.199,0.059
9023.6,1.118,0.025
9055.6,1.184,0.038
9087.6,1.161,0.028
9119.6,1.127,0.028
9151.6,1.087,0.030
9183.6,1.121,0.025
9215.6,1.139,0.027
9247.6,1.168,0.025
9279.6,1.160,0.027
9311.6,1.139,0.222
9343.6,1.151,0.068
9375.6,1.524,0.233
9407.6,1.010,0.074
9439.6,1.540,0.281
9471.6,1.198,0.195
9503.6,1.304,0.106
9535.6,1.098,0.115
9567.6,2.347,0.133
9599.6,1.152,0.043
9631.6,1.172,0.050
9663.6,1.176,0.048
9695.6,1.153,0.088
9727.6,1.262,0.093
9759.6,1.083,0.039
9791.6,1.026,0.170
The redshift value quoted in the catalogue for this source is 0.663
